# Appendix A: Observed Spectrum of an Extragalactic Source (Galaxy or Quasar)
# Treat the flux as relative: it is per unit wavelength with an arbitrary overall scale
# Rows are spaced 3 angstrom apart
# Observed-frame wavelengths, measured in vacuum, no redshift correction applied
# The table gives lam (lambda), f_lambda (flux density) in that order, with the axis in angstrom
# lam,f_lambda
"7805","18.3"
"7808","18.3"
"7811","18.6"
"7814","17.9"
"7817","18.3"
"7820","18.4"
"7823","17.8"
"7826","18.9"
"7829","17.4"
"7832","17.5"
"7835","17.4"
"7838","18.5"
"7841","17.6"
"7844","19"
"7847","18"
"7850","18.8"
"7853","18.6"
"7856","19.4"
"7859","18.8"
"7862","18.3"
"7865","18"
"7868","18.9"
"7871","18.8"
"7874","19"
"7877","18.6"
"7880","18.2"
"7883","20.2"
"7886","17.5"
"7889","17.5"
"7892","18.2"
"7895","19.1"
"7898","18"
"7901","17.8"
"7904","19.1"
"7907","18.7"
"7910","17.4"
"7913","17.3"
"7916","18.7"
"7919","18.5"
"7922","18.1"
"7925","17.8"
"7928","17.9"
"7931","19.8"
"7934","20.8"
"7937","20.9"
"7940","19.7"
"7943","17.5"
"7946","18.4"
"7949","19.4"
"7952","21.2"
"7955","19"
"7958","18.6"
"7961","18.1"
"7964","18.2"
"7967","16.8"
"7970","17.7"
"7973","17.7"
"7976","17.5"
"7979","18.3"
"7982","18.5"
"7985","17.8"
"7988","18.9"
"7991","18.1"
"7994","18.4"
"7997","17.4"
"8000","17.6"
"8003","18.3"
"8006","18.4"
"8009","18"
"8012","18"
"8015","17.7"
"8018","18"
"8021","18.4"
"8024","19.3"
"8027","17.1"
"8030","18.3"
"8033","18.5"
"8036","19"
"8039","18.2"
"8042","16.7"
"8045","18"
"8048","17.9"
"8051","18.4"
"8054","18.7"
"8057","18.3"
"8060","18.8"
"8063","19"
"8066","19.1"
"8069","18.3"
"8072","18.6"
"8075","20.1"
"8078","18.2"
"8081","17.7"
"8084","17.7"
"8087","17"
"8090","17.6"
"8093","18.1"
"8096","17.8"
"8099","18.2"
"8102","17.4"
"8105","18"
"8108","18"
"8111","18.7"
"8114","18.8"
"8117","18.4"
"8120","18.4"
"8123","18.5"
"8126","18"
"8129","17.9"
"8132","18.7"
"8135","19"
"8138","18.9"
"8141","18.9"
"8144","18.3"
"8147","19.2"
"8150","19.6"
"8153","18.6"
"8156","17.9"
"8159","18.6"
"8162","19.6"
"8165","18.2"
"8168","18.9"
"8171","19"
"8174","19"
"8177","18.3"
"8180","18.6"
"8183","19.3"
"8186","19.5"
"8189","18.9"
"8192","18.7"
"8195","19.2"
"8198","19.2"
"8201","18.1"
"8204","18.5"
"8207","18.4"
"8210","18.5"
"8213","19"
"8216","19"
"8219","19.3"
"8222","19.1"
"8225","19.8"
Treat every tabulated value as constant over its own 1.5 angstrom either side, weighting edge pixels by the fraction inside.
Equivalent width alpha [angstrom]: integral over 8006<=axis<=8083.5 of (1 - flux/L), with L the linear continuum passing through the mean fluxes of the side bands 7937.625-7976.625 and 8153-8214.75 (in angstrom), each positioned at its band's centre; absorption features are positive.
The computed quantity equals 1.22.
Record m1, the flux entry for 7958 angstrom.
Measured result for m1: 18.6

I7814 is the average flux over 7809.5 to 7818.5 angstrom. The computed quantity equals 18.3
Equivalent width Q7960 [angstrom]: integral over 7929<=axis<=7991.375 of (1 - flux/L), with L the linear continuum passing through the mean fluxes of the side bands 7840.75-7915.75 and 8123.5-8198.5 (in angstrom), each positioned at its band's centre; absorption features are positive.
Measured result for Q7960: -0.56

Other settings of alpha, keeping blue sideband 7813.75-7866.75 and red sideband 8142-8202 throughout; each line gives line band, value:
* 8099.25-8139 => 0.8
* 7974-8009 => 0.8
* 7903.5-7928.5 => 0.4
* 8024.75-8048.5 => 0.8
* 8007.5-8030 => 0.6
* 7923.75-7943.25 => -1.0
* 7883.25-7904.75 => 0.1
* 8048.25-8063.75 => 0.1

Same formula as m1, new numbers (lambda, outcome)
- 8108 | 18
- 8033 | 18.5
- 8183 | 19.3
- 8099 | 18.2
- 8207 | 18.4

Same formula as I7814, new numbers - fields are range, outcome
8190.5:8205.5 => 18.7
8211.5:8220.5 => 19.1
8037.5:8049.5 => 17.7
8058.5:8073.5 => 18.8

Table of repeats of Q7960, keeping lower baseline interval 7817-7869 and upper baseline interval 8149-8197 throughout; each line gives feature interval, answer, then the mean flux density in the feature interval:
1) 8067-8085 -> 0.2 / 18.5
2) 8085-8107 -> 1.2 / 17.7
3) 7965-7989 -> 0.8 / 17.9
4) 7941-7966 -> -0.4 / 18.8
